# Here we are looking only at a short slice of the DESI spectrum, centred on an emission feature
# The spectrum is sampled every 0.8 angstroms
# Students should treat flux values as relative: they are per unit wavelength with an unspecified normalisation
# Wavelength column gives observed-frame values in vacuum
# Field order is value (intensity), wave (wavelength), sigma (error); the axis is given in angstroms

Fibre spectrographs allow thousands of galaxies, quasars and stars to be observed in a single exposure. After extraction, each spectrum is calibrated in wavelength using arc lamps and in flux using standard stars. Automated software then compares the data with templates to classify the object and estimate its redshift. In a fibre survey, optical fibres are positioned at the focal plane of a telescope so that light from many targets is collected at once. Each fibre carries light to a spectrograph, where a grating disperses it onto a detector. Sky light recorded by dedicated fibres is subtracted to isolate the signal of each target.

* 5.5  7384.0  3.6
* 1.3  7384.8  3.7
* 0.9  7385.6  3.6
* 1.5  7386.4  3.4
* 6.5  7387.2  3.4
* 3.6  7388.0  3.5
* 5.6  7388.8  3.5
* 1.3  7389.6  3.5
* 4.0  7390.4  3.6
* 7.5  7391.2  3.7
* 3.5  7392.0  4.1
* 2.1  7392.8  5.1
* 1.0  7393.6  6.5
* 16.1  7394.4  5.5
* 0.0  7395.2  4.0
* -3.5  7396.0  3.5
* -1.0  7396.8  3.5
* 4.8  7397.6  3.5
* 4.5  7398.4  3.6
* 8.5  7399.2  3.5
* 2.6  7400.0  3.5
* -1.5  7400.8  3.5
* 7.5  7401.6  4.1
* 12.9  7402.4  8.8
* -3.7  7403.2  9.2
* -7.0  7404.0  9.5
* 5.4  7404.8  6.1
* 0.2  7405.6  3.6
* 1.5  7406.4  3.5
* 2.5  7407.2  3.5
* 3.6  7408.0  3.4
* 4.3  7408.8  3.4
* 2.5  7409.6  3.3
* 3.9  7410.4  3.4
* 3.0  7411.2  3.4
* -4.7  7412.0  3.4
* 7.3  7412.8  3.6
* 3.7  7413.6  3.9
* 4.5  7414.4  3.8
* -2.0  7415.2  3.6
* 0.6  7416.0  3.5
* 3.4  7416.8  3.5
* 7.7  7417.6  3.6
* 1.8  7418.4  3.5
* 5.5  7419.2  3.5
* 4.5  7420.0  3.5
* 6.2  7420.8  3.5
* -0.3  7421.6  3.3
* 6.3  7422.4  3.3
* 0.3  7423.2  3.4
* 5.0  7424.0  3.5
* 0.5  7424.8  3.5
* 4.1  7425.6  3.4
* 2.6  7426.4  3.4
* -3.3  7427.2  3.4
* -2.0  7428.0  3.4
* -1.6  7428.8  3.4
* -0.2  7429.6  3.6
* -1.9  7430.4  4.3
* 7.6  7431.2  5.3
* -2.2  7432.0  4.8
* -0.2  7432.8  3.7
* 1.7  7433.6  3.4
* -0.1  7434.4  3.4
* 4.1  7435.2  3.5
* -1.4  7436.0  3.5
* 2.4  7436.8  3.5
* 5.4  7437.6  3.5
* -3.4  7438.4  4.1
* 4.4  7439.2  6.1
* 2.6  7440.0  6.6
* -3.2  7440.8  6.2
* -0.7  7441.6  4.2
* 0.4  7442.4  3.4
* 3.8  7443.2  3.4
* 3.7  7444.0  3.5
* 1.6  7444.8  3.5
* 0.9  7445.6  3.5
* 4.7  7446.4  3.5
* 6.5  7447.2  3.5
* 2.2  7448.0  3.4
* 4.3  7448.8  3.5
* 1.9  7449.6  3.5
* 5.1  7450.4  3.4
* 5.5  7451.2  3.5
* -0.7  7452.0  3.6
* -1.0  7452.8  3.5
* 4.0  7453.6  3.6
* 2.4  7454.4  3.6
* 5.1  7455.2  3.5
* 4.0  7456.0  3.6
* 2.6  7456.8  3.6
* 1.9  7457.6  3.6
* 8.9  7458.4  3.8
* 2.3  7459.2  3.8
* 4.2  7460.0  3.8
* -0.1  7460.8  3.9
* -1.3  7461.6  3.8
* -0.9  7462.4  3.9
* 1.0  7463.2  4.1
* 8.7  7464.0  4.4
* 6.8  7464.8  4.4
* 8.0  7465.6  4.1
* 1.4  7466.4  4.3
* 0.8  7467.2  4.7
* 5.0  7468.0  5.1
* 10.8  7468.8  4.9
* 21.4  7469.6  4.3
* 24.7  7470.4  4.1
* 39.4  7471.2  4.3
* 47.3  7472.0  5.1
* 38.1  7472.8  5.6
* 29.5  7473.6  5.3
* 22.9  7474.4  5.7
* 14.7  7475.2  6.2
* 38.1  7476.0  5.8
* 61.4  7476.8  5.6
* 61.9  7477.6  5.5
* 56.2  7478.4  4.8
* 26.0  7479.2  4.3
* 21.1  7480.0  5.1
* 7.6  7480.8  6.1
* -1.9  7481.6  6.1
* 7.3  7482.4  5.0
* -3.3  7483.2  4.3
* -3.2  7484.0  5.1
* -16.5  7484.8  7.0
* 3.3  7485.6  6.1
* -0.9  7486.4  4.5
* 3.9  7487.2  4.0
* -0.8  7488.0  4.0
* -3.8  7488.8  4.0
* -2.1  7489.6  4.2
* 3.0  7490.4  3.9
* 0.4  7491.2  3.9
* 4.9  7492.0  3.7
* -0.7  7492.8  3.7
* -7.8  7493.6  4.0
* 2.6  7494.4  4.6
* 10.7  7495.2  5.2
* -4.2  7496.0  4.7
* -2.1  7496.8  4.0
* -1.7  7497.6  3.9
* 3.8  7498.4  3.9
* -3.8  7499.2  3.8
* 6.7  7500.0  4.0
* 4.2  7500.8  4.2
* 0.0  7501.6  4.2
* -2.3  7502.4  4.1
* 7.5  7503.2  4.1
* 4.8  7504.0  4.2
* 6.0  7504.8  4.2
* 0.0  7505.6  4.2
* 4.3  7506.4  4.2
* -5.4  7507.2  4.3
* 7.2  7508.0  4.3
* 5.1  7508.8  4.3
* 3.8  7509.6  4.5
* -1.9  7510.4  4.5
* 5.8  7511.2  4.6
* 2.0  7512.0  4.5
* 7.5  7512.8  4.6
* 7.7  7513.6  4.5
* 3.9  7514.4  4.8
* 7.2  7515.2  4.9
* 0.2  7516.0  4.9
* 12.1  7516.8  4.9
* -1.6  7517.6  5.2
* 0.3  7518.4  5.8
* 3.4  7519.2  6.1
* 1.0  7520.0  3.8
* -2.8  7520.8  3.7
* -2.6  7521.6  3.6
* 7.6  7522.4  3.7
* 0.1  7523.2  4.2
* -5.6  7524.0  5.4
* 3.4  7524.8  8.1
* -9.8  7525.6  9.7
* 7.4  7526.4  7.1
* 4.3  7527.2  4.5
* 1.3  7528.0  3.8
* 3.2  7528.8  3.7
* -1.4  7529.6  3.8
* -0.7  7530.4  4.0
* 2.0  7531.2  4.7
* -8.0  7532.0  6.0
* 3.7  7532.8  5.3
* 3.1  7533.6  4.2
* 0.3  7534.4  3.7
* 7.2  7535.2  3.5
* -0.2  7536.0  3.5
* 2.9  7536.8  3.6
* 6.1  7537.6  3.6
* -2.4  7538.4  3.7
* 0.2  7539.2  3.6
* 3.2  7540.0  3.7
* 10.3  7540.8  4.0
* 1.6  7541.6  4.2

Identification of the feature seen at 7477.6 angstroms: [O II] 3727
